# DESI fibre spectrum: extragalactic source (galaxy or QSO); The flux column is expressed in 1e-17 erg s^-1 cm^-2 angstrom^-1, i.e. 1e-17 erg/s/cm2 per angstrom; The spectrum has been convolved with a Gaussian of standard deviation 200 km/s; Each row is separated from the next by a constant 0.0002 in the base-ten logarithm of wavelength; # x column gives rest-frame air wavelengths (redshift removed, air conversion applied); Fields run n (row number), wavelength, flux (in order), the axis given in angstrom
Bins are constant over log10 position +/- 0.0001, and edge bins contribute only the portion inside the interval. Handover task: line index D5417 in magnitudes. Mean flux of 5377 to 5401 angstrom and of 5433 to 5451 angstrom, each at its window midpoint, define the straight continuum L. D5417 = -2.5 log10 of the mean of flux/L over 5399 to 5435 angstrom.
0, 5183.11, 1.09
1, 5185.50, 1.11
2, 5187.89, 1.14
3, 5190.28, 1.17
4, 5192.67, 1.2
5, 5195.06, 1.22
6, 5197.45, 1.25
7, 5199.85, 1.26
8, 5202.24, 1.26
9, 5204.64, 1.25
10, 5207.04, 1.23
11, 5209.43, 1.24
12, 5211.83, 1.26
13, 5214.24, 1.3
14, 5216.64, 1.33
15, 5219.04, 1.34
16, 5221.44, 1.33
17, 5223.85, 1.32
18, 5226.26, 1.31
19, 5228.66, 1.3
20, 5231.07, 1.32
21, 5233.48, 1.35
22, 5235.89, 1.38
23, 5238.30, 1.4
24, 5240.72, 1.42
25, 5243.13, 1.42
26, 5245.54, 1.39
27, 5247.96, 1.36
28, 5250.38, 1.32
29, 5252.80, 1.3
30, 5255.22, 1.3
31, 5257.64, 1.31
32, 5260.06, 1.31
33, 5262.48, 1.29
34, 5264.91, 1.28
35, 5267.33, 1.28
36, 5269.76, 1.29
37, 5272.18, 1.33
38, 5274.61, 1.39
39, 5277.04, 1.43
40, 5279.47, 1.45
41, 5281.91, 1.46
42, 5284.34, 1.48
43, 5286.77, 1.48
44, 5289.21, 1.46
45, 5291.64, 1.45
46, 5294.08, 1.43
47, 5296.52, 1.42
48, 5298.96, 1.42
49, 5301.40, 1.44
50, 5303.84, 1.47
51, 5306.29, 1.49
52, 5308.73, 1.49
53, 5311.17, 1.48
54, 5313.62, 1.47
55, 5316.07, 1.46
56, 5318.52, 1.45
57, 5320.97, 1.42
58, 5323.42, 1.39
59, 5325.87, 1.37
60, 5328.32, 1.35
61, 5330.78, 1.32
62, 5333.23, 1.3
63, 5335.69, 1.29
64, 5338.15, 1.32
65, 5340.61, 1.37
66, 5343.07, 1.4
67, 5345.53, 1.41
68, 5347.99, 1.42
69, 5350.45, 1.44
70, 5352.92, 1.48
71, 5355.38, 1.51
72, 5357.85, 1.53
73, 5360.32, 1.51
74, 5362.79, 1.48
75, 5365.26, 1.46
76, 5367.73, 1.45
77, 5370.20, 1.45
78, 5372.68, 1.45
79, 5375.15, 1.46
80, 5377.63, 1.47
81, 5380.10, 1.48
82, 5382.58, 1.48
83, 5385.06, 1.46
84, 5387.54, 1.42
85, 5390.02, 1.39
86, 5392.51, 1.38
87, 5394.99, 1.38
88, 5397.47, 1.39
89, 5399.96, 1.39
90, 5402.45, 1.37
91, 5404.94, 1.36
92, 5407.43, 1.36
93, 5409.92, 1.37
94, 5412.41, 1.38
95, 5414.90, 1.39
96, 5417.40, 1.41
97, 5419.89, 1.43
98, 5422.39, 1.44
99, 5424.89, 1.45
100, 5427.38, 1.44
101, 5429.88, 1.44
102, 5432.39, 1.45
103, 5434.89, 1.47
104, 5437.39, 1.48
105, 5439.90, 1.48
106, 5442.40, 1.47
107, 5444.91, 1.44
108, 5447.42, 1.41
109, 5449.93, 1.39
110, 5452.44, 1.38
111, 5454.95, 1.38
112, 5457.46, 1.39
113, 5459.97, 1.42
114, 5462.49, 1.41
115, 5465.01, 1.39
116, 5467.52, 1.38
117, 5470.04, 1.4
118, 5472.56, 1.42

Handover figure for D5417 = 0.02 mag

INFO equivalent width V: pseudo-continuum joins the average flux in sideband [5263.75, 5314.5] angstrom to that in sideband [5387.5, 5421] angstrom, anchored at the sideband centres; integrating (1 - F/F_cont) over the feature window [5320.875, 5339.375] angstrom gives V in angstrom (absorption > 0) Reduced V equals 0.9 angstrom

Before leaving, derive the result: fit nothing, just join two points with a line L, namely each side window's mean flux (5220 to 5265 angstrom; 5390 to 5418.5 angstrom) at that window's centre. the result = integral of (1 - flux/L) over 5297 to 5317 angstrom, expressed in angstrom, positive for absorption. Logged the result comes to -1.6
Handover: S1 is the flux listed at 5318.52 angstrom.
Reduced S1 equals 1.45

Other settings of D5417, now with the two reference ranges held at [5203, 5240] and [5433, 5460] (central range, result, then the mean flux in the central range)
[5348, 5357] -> -0.07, 1.47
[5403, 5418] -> 0.03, 1.38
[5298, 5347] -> -0.03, 1.41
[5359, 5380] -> -0.06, 1.47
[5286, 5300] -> -0.07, 1.44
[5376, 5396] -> -0.03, 1.43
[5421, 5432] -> -0.02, 1.44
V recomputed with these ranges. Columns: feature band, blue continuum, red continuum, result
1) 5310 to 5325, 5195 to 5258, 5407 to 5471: -0.9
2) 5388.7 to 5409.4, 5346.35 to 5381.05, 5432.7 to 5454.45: 1.1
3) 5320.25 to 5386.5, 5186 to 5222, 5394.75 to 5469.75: -3.4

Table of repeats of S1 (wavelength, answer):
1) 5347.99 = 1.42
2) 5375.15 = 1.46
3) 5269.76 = 1.29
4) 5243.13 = 1.42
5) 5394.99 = 1.38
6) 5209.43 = 1.24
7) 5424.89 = 1.45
